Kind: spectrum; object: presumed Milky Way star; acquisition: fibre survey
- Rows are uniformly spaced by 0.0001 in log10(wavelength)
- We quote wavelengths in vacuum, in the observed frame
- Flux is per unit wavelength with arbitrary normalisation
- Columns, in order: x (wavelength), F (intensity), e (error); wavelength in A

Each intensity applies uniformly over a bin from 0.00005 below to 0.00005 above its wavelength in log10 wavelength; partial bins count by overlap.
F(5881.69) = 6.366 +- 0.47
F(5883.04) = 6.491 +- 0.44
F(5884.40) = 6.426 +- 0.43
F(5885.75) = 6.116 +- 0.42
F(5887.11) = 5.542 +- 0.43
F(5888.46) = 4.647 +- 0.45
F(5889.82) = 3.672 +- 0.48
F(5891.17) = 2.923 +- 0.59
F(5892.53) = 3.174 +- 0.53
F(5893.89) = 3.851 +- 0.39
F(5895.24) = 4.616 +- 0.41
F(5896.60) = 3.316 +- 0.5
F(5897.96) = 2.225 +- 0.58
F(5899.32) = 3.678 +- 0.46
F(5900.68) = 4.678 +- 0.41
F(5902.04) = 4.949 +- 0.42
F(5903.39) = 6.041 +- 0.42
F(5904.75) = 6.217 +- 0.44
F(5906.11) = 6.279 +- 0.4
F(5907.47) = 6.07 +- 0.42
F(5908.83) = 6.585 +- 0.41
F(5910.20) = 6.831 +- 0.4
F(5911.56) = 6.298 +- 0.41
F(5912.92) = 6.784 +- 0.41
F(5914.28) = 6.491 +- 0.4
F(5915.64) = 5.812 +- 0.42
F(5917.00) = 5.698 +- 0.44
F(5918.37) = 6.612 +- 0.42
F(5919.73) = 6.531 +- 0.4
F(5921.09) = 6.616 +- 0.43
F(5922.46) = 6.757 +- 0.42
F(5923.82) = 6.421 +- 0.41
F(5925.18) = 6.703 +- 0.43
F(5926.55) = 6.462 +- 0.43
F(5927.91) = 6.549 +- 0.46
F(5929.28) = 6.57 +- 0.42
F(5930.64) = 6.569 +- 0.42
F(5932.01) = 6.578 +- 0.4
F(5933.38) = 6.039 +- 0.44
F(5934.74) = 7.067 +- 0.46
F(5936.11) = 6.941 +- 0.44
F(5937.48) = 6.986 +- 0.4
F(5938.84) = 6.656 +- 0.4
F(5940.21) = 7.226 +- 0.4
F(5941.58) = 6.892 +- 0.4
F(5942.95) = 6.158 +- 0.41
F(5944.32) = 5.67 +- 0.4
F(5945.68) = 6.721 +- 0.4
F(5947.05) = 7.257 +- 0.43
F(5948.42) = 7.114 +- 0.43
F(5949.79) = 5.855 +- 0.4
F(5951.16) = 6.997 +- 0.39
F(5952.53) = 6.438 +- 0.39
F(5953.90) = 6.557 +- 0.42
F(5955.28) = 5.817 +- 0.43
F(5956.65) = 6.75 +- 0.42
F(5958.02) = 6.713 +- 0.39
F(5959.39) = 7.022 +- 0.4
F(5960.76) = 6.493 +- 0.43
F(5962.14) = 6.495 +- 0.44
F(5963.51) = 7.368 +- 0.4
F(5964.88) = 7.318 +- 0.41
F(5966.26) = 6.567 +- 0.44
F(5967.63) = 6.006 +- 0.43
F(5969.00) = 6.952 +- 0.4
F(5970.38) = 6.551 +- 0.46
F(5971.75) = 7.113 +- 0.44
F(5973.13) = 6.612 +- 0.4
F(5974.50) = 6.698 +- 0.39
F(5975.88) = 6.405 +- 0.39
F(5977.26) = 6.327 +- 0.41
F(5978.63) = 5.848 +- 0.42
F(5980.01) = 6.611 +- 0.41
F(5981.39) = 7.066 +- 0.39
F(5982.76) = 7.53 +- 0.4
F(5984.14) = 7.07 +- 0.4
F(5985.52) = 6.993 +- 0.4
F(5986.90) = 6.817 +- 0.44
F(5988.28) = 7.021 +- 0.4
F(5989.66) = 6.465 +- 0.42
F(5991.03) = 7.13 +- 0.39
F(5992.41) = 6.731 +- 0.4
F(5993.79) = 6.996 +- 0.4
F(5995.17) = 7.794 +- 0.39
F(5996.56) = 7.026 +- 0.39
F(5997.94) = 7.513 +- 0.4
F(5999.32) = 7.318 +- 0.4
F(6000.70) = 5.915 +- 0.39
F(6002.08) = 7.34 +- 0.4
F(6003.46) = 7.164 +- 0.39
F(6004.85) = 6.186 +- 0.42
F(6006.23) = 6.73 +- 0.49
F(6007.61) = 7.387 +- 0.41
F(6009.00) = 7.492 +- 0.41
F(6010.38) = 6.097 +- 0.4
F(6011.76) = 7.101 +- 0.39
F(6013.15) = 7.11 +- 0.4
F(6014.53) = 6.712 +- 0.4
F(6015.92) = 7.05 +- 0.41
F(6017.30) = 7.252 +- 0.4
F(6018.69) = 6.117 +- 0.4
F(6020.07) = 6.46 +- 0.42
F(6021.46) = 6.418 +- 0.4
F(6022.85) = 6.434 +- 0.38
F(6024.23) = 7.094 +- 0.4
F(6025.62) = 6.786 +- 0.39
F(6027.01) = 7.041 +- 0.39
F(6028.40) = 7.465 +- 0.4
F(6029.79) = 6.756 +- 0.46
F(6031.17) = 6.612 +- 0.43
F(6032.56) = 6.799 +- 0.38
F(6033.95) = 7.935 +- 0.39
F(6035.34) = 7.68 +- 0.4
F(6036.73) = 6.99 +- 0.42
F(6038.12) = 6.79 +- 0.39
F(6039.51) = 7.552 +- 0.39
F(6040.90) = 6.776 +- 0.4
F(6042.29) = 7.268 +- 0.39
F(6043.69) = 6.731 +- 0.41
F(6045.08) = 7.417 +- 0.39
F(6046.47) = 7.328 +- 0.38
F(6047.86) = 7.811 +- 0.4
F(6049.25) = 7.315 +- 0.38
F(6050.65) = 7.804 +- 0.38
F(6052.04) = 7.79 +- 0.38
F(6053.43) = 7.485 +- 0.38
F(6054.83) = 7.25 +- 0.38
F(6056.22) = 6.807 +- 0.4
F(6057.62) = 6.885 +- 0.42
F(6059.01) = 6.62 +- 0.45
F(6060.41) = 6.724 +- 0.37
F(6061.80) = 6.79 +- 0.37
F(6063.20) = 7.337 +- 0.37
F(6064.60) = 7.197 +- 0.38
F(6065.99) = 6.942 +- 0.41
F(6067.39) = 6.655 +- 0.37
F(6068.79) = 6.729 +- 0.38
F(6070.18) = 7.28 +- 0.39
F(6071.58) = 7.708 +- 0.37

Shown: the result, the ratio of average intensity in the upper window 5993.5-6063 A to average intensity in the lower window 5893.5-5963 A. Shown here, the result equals 1.14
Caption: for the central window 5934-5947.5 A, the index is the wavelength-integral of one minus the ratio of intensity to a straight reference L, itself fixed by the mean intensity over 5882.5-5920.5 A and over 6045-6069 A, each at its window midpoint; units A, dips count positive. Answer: -2.3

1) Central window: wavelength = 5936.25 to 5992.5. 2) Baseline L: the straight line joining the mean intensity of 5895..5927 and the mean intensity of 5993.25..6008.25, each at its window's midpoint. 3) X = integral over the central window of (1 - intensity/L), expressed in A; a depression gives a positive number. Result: -1.62 A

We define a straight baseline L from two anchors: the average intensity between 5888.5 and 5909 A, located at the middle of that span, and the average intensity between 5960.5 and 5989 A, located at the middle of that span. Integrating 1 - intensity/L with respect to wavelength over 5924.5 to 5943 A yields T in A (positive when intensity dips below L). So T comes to -3.8 A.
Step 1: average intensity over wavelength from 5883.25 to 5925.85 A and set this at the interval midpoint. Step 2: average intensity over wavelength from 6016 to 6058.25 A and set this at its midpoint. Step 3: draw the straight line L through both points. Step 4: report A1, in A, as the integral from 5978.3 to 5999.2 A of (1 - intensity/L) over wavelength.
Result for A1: -1.6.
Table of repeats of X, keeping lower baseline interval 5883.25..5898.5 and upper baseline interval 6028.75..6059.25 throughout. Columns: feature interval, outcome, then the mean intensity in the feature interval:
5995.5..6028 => -1.4 A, 6.87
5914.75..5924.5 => -3.0 A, 6.35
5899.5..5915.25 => -4.7 A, 6.03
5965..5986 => -2.8 A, 6.7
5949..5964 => -2.8 A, 6.58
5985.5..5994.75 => -1.1 A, 6.9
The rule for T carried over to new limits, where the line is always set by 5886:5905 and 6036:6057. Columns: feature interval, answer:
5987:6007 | -2.1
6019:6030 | 0.1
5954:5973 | -3.7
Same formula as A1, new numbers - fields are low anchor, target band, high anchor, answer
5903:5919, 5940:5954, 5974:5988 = -0.2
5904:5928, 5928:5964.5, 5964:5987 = -0.4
